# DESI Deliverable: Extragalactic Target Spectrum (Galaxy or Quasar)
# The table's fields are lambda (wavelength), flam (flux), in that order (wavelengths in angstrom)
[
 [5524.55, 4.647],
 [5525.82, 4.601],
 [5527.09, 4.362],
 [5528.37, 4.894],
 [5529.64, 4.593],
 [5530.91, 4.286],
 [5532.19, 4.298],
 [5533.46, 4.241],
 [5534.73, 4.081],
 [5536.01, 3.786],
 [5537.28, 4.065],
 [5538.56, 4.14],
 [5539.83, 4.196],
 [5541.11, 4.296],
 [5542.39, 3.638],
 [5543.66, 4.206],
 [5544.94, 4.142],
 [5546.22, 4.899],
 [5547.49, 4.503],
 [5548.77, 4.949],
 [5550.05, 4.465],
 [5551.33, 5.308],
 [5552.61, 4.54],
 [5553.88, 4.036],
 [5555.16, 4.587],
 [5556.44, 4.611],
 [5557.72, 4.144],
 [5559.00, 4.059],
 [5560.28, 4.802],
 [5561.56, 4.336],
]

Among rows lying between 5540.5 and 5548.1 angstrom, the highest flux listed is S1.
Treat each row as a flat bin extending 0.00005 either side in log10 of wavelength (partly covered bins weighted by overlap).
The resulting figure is 4.899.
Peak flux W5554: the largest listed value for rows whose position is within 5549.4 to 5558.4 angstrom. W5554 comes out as 5.308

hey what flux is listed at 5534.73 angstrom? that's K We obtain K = 4.081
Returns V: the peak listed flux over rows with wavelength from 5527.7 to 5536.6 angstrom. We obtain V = 4.894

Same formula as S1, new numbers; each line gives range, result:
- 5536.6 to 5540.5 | 4.196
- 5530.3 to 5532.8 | 4.298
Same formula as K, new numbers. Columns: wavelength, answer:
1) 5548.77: 4.949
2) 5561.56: 4.336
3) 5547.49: 4.503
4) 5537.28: 4.065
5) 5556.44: 4.611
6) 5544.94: 4.142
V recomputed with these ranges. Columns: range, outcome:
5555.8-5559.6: 4.611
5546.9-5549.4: 4.949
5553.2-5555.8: 4.587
